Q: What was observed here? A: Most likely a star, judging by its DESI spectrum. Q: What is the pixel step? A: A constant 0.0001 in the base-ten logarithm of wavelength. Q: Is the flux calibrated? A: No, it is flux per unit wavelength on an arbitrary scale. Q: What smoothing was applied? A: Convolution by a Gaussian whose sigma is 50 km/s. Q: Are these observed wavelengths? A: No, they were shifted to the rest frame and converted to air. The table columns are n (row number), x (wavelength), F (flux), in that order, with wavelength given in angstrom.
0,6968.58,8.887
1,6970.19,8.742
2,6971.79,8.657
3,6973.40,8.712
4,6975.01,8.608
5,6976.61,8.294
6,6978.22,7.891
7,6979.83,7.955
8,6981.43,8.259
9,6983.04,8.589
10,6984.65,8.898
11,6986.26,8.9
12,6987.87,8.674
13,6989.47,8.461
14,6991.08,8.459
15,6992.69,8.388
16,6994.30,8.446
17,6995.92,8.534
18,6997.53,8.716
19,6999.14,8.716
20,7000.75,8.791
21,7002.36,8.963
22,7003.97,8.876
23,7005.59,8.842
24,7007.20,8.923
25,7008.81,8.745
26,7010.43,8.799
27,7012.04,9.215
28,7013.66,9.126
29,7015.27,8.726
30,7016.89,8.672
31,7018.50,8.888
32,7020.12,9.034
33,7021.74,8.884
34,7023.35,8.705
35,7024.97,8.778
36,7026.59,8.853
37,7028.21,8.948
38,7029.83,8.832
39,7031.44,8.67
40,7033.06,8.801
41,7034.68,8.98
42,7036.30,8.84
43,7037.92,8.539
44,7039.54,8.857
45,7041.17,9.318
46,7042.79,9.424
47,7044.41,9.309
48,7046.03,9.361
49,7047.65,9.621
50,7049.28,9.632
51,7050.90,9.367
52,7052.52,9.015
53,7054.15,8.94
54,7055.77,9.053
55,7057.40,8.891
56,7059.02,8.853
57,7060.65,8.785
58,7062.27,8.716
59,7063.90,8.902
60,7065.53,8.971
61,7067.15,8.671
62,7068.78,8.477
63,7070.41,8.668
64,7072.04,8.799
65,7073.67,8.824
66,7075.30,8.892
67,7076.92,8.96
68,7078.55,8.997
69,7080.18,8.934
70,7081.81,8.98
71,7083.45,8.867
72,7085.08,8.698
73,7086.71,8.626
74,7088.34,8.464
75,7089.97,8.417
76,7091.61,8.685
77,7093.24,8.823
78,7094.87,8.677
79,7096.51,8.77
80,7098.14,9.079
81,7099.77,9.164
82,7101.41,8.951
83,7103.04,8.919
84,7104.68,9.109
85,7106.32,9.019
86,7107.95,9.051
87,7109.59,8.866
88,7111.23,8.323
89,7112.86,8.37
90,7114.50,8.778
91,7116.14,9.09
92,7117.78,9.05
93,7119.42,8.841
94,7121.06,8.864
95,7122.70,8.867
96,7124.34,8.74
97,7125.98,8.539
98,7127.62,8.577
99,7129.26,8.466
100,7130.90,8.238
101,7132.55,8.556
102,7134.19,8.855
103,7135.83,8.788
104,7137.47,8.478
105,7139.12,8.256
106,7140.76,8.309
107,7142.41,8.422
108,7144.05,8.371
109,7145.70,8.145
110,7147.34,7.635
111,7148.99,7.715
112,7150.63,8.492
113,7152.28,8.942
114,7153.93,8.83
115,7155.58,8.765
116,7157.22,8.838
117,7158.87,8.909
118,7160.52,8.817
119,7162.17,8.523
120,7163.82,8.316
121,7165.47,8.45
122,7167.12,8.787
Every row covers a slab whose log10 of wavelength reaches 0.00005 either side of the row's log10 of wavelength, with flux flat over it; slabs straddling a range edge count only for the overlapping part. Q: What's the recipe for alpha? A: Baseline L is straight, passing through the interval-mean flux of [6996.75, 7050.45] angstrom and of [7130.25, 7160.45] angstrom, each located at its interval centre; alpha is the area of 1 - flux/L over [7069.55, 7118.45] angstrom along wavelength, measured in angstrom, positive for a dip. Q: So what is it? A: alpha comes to -0.8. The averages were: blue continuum 8.95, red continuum 8.48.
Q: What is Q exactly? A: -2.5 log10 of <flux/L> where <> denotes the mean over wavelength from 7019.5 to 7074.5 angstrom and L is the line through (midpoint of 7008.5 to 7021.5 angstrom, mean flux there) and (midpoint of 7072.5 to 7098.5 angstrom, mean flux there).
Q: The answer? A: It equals -0.012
